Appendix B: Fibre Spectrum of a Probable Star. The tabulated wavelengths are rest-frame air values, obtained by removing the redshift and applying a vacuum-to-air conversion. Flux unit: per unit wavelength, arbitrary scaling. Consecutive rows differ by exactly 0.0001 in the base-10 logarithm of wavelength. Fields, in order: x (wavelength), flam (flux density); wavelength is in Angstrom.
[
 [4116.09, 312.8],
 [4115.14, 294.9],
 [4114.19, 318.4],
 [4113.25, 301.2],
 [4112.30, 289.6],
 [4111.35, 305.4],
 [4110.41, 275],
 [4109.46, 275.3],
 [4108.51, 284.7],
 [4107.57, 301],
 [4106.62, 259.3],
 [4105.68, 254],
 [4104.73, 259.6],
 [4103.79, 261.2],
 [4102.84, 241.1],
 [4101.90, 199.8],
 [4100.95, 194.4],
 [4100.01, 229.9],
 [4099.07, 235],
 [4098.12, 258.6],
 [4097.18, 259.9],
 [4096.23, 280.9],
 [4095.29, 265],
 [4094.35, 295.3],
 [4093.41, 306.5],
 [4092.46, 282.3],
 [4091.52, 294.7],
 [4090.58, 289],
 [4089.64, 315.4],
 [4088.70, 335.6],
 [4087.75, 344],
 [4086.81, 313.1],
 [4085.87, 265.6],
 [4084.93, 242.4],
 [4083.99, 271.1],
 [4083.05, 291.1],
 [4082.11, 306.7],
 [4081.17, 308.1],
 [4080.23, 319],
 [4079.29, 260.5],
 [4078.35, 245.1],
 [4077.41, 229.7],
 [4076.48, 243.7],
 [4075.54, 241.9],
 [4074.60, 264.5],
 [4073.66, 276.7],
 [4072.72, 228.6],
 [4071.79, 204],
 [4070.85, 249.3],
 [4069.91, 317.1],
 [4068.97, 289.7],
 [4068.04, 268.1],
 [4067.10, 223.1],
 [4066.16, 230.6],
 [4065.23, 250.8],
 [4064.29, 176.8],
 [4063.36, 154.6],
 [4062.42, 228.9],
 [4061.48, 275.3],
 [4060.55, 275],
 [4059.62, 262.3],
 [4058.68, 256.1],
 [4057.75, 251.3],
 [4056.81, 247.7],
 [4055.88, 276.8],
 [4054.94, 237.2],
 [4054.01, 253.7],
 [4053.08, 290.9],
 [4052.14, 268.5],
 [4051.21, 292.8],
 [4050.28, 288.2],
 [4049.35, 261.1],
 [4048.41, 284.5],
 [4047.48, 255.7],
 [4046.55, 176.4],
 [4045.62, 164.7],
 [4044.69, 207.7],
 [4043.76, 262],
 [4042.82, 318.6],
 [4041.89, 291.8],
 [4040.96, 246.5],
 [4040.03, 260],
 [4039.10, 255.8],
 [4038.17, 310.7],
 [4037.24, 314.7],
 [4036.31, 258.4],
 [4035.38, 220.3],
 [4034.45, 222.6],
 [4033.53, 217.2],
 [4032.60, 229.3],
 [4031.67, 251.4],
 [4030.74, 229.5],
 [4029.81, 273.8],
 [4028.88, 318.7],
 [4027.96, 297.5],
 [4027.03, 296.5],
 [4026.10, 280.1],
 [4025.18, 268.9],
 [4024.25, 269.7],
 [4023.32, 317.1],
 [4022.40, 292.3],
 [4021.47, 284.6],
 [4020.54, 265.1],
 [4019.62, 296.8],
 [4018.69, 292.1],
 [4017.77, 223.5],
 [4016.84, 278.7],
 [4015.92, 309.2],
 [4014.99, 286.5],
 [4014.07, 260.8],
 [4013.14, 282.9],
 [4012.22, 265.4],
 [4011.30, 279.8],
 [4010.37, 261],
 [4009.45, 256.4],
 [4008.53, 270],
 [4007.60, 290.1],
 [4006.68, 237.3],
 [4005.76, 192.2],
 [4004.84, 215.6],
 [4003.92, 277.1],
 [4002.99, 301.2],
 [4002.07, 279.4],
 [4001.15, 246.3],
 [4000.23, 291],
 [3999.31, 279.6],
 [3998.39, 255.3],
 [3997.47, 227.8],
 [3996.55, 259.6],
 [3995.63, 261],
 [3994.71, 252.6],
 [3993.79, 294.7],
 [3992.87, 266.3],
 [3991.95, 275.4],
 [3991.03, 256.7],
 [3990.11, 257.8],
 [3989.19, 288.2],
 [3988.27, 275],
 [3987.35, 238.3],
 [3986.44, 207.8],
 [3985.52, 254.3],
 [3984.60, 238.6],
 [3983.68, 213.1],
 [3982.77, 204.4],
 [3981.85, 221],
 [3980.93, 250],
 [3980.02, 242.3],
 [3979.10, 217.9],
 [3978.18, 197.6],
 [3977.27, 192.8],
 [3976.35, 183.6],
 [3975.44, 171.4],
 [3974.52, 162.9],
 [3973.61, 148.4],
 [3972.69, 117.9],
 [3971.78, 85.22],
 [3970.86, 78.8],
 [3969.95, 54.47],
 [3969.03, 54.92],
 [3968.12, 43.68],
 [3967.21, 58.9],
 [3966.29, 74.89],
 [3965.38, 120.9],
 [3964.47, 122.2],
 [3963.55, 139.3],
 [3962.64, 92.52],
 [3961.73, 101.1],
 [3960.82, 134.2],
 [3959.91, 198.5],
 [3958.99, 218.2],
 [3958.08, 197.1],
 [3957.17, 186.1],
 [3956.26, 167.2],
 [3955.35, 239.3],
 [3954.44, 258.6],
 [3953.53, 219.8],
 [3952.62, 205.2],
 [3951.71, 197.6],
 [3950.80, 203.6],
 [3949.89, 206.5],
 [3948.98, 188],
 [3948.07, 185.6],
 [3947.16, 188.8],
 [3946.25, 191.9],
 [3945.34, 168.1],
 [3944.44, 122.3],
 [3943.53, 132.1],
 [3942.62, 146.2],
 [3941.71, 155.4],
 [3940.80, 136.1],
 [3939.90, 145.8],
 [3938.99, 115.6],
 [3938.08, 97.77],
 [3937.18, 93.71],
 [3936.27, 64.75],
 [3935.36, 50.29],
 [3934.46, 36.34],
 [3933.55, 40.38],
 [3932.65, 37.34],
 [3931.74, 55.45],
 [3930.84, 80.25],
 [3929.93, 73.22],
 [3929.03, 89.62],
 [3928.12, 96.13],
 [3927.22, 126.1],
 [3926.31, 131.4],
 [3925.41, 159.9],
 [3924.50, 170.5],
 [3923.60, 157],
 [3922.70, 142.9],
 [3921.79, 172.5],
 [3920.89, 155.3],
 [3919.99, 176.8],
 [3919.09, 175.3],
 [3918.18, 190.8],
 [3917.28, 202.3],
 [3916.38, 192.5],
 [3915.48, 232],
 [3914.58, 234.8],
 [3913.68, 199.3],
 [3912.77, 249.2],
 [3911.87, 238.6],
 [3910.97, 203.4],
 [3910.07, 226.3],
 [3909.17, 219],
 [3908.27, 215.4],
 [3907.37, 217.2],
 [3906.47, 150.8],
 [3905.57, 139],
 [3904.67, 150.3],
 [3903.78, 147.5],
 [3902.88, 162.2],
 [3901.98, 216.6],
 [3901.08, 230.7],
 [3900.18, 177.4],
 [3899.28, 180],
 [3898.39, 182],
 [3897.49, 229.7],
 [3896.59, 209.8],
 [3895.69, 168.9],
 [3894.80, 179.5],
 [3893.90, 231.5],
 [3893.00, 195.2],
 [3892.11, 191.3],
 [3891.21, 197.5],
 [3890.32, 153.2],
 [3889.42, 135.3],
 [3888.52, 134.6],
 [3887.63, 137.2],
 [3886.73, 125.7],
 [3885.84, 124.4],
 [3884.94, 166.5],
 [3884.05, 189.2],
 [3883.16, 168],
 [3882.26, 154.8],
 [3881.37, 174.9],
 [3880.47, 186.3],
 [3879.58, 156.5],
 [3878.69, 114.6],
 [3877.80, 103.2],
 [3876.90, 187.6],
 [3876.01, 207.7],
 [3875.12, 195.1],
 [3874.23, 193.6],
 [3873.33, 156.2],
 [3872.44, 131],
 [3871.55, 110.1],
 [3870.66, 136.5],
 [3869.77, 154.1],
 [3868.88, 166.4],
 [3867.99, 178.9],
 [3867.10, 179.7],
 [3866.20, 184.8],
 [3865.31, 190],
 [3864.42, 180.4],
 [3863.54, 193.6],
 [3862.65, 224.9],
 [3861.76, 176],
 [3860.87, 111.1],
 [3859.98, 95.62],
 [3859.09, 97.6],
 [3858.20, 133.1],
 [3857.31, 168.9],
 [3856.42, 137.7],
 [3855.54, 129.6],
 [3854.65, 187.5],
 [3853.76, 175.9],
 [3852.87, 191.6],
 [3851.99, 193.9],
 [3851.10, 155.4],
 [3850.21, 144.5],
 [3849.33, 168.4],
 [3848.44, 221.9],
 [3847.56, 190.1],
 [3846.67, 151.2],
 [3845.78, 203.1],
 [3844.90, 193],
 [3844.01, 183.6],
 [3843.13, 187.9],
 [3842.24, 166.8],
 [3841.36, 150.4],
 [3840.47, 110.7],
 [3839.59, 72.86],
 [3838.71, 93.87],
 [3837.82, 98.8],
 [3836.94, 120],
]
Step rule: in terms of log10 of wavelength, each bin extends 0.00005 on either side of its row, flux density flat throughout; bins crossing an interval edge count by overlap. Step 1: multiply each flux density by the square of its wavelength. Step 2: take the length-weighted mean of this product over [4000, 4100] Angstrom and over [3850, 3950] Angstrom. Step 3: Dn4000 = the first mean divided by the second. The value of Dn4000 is 1.79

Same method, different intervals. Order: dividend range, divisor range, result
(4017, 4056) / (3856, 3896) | 1.77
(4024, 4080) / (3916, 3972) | 1.96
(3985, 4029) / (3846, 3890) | 1.80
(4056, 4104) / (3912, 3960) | 1.80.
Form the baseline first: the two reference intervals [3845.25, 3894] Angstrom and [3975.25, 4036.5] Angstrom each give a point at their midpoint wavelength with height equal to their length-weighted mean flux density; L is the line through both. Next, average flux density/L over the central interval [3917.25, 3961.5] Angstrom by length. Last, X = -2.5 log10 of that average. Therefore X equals 0.39 mag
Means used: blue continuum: 164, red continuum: 257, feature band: 148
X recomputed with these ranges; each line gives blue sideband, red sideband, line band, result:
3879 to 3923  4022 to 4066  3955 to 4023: 0.07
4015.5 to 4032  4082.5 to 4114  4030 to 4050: 0.12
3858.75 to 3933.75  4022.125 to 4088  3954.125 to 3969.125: 0.39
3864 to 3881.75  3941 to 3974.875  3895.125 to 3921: -0.23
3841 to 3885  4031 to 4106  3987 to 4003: -0.18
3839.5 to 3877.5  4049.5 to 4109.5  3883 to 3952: 0.18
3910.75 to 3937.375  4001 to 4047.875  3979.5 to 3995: -0.14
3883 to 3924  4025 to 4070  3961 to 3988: 0.38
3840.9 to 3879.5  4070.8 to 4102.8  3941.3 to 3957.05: 0.11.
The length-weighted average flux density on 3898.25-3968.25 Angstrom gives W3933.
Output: 157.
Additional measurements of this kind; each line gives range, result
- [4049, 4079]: 252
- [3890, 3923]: 193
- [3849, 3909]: 168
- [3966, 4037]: 235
